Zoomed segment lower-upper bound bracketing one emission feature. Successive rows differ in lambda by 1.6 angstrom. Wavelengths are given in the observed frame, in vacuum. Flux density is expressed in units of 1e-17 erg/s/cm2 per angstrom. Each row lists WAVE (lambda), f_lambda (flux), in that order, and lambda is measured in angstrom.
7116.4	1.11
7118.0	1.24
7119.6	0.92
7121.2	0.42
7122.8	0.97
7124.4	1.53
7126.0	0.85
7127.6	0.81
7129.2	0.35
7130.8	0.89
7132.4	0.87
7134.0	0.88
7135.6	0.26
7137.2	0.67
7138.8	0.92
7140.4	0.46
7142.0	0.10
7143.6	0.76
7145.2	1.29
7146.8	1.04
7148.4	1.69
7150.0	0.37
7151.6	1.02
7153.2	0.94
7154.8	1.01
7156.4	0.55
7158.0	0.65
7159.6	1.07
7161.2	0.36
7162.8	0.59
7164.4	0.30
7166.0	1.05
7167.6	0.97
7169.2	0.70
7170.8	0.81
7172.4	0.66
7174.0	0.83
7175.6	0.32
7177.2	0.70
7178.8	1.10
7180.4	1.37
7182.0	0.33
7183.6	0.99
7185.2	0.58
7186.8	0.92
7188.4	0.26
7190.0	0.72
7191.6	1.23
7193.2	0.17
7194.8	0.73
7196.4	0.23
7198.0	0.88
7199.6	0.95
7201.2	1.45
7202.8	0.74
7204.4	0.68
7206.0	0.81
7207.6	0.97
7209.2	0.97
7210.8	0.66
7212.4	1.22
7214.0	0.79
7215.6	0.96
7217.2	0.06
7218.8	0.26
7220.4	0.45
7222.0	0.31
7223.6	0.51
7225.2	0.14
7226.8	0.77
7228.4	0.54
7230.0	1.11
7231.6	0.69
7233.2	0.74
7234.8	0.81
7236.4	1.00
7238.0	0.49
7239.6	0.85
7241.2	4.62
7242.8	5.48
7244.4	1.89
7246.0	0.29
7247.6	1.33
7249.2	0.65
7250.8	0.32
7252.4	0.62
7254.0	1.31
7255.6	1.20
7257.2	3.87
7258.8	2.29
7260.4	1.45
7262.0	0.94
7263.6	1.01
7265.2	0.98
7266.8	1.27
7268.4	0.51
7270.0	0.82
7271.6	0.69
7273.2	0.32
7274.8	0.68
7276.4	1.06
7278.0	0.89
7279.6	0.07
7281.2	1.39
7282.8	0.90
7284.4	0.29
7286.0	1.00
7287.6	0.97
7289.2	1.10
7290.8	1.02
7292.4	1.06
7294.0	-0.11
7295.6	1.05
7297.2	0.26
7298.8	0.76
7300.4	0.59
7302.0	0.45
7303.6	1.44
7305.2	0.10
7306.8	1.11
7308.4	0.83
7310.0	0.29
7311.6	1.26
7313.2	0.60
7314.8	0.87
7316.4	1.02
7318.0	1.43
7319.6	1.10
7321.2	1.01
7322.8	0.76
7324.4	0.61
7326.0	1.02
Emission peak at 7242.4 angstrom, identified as [S II]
